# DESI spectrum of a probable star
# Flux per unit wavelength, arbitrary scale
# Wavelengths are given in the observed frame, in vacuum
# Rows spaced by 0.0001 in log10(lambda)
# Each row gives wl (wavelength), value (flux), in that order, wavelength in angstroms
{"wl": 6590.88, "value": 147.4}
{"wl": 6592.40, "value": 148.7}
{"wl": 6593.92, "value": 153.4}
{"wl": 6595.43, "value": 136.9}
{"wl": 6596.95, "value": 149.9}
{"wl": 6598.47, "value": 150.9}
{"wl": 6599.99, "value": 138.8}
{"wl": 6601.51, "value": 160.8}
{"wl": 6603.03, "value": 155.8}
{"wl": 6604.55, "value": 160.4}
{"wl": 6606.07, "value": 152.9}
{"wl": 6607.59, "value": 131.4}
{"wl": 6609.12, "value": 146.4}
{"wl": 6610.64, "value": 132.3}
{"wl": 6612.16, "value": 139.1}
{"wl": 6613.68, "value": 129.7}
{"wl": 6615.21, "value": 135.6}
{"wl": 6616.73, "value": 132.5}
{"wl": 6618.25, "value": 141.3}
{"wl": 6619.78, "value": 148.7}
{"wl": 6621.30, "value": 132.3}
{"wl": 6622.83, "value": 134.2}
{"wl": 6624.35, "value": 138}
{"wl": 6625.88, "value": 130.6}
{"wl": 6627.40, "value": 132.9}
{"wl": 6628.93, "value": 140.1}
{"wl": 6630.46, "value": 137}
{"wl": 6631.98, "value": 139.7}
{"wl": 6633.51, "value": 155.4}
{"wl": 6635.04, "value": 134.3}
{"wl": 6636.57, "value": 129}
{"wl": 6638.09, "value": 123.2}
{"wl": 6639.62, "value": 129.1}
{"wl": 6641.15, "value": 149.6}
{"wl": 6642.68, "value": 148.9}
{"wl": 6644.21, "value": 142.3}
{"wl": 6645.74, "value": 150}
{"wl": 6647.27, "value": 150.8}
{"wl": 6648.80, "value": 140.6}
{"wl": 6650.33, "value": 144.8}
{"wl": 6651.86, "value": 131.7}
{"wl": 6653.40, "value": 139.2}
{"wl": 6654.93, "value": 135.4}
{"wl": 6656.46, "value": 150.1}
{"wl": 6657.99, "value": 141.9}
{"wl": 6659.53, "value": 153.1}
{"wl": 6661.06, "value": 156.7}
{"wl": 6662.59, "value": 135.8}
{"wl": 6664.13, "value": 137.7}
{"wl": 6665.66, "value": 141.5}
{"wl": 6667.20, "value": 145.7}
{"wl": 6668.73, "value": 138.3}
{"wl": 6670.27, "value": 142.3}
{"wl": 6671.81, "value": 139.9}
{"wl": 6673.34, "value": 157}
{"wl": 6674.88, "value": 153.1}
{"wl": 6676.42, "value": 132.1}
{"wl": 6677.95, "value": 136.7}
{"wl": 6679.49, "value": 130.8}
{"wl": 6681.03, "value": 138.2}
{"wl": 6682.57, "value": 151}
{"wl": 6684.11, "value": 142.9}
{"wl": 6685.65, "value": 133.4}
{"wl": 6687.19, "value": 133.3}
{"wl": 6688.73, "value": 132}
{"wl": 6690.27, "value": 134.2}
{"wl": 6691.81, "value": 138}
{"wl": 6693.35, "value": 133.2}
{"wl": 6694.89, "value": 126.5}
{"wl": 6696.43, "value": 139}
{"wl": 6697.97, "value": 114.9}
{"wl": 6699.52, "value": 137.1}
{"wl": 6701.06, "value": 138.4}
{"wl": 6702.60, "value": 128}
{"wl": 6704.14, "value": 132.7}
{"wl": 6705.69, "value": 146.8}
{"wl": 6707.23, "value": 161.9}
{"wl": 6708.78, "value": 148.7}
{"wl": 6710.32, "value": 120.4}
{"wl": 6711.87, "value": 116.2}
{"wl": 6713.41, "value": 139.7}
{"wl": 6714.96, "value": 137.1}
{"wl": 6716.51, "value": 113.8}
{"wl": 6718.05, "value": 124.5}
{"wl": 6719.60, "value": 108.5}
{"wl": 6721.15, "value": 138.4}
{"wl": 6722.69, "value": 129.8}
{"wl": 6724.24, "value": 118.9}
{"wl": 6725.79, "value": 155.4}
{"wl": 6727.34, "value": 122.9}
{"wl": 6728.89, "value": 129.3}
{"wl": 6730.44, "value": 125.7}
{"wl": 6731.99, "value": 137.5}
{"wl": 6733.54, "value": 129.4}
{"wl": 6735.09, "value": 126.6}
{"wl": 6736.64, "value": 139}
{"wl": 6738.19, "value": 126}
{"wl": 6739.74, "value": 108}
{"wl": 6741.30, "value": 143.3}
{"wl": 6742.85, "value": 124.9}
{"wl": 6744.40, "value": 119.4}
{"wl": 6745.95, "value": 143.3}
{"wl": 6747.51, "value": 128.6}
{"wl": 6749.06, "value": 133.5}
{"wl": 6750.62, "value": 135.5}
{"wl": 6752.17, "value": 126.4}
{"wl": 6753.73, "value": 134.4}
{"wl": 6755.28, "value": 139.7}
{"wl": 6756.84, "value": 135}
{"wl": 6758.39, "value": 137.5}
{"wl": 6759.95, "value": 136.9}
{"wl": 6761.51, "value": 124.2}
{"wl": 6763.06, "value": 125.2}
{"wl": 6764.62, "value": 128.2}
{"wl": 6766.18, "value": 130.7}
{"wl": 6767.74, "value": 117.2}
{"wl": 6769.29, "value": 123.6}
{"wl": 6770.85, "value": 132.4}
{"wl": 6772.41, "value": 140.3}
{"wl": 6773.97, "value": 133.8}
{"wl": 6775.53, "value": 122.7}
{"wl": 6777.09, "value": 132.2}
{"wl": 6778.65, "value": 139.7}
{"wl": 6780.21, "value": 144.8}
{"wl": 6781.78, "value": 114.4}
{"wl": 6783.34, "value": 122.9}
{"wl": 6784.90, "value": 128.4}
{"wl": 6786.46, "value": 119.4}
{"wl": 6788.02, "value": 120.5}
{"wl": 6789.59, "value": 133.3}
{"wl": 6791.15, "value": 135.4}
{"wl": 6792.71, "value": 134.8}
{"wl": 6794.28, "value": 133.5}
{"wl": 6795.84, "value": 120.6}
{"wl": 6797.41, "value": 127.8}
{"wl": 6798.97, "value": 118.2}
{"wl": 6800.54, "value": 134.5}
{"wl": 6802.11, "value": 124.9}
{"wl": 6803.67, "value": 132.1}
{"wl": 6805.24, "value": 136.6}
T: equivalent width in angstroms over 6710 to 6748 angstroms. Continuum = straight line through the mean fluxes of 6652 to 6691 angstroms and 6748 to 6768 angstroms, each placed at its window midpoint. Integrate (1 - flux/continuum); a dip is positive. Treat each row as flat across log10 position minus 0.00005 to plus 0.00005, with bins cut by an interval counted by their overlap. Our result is 1.8 angstroms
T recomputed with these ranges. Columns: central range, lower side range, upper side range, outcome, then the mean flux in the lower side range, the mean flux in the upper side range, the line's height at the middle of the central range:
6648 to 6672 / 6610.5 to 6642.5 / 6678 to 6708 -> -1.0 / 137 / 136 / 137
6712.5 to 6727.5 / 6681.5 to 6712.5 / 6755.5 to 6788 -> 0.5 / 136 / 129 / 134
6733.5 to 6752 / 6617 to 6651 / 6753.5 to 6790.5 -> 0.3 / 140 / 130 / 132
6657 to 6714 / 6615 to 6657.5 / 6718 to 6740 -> -2.1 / 139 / 129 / 134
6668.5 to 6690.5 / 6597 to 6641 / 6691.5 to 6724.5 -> -0.9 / 140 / 132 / 134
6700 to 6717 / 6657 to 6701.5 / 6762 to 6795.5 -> 0.1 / 139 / 129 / 136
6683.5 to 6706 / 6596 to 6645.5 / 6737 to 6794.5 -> 0.3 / 141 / 130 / 135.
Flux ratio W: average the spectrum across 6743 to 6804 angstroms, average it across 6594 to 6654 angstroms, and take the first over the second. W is 0.9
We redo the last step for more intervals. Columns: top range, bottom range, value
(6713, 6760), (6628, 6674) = 0.92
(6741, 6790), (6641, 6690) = 0.92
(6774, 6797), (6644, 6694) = 0.91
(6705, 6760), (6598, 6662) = 0.93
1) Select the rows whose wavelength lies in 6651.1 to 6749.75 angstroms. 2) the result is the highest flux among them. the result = 161.9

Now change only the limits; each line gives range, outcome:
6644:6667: 156.7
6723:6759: 155.4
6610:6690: 157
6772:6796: 144.8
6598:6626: 160.8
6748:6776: 140.3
